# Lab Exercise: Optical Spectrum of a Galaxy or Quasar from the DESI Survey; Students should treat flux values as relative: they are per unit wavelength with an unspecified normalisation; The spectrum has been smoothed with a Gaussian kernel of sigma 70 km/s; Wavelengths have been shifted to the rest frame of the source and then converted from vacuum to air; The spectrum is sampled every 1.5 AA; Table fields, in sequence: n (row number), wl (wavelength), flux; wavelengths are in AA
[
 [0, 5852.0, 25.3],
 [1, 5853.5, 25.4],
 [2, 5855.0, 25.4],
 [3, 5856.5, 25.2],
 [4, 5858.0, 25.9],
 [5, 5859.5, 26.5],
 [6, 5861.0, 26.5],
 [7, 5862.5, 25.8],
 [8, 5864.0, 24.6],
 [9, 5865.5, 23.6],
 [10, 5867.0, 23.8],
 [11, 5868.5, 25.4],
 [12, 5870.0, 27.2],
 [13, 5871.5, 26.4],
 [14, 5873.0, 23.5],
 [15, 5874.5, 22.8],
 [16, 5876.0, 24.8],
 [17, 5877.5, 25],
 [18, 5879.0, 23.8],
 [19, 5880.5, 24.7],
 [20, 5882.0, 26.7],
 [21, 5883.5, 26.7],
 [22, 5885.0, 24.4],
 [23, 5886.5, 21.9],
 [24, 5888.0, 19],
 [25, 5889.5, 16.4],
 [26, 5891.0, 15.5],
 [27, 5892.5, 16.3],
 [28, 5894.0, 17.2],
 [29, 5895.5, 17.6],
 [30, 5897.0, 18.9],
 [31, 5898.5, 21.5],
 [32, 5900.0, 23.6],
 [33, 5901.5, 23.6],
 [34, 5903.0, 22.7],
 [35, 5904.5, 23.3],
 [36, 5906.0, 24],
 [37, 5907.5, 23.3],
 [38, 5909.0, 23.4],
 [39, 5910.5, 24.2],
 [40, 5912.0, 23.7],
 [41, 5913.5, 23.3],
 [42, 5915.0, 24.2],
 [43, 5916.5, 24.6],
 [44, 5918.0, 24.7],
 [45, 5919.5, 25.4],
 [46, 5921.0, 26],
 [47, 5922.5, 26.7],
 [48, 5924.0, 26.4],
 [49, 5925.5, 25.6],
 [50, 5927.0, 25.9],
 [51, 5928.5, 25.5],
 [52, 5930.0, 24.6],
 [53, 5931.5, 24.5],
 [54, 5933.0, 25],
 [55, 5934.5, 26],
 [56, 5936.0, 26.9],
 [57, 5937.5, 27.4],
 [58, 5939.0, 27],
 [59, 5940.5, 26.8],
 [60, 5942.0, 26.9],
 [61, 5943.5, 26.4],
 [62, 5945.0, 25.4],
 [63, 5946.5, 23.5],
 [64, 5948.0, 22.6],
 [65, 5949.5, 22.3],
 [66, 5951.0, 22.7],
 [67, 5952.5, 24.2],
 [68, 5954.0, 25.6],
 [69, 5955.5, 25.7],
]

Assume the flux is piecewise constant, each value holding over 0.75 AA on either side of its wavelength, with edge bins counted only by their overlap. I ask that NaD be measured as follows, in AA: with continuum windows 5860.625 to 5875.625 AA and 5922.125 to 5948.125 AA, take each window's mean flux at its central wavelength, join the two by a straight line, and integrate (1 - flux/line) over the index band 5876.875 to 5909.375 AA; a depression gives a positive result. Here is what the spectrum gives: 4.5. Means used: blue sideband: 24.9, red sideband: 25.8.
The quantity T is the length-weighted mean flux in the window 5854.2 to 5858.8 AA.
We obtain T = 25.5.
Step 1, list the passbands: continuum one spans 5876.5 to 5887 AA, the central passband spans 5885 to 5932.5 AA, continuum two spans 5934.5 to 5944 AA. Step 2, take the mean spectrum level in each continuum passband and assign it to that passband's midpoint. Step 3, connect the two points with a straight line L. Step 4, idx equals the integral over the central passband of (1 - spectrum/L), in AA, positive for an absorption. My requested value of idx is 5.66 AA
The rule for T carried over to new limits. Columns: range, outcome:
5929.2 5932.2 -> 24.6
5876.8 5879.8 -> 24.4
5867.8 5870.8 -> 26.3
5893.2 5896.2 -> 17.4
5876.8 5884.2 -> 25.4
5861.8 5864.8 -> 25.2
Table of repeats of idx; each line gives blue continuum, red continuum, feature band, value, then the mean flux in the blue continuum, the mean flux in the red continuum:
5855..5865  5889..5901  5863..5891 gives -1.9 AA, 25.7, 18.5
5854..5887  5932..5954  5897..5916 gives 1.4 AA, 25.1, 25.2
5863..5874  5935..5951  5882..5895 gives 2.6 AA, 24.9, 25.4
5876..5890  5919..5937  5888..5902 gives 3.0 AA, 23.4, 25.7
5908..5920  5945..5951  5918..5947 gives -2.8 AA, 24.1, 23.1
